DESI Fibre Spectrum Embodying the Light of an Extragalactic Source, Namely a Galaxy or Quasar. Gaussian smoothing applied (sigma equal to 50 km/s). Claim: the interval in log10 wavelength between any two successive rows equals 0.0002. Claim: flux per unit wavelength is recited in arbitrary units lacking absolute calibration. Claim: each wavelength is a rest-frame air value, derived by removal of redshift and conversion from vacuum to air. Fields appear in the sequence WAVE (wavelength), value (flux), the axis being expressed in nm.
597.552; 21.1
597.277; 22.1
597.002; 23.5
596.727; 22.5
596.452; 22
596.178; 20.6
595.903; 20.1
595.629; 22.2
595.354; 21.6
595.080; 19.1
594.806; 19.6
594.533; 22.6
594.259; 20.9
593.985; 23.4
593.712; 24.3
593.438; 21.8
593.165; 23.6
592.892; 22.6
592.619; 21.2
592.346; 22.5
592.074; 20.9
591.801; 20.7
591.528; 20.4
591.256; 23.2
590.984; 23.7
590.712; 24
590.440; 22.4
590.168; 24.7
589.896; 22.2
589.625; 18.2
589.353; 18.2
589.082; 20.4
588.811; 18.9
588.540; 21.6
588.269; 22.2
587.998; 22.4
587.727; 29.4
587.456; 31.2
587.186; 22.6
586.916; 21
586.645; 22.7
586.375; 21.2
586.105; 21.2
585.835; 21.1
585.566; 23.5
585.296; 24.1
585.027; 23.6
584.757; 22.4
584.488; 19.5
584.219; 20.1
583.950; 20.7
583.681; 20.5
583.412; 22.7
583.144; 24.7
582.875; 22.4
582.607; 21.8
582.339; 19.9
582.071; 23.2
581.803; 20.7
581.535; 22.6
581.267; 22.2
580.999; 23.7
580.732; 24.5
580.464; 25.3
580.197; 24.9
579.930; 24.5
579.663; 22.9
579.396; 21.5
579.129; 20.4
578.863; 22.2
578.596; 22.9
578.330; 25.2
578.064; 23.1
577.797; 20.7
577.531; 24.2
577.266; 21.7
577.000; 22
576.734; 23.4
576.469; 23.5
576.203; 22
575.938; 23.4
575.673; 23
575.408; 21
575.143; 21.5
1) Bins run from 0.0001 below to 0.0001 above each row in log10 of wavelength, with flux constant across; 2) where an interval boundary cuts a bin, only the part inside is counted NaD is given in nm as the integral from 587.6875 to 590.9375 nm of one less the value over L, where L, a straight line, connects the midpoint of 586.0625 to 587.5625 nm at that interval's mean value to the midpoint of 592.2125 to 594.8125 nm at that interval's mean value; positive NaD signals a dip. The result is 0.15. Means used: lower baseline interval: 23.3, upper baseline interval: 22.4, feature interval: 21.9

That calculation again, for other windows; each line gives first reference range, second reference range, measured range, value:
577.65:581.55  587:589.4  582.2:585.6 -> 0.173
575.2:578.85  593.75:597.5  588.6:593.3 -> 0.055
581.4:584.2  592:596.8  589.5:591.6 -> -0.063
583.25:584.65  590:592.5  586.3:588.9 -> -0.216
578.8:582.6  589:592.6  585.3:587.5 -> -0.066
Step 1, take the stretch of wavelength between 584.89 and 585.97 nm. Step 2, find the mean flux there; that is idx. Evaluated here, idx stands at 23.1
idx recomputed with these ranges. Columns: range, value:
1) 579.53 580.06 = 23.7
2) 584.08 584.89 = 20.7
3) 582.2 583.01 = 21.4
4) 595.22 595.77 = 21.9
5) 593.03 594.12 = 23.3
